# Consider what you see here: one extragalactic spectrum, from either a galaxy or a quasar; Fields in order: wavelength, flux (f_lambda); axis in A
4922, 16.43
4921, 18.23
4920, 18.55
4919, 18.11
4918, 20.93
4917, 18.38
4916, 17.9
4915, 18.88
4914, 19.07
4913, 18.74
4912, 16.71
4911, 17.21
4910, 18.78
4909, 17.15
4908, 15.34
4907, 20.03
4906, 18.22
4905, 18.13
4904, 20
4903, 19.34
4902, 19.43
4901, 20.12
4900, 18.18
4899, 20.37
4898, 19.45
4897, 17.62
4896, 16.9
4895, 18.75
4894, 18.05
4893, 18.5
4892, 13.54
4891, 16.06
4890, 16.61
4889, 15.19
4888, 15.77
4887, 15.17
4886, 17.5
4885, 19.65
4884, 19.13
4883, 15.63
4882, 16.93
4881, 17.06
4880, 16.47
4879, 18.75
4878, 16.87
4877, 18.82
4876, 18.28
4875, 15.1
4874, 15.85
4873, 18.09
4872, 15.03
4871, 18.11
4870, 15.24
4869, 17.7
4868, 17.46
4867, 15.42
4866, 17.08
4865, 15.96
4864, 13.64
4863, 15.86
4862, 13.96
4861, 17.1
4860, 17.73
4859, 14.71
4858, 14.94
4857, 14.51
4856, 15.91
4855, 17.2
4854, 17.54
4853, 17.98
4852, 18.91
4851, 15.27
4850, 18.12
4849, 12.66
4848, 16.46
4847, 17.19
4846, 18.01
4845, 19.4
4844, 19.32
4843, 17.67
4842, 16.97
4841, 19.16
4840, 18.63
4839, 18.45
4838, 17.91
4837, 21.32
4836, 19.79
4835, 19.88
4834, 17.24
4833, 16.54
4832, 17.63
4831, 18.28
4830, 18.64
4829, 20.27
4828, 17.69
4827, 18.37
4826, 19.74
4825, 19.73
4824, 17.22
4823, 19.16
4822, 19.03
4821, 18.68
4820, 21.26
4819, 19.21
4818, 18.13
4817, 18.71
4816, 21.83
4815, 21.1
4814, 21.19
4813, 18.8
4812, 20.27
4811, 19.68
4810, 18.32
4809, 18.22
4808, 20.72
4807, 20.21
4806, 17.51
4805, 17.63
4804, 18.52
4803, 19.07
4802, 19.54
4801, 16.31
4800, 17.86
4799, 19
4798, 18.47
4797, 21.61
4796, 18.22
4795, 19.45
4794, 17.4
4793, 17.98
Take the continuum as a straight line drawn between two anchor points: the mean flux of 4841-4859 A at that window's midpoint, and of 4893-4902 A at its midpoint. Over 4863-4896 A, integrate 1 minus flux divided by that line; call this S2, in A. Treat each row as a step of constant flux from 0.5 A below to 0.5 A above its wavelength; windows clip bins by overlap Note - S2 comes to 2.3 A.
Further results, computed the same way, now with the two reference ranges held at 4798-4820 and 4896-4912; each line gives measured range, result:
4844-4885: 4.50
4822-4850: 1.03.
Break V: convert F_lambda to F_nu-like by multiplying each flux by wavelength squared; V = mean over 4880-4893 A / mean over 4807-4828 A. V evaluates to 0.9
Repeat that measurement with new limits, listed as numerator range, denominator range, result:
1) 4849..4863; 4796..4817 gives 0.86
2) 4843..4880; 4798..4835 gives 0.90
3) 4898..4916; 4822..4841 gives 1.02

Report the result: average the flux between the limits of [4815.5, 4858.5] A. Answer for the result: 18.2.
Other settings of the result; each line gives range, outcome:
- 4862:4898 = 16.8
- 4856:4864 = 15.4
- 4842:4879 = 16.7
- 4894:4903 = 18.8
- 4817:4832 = 18.9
